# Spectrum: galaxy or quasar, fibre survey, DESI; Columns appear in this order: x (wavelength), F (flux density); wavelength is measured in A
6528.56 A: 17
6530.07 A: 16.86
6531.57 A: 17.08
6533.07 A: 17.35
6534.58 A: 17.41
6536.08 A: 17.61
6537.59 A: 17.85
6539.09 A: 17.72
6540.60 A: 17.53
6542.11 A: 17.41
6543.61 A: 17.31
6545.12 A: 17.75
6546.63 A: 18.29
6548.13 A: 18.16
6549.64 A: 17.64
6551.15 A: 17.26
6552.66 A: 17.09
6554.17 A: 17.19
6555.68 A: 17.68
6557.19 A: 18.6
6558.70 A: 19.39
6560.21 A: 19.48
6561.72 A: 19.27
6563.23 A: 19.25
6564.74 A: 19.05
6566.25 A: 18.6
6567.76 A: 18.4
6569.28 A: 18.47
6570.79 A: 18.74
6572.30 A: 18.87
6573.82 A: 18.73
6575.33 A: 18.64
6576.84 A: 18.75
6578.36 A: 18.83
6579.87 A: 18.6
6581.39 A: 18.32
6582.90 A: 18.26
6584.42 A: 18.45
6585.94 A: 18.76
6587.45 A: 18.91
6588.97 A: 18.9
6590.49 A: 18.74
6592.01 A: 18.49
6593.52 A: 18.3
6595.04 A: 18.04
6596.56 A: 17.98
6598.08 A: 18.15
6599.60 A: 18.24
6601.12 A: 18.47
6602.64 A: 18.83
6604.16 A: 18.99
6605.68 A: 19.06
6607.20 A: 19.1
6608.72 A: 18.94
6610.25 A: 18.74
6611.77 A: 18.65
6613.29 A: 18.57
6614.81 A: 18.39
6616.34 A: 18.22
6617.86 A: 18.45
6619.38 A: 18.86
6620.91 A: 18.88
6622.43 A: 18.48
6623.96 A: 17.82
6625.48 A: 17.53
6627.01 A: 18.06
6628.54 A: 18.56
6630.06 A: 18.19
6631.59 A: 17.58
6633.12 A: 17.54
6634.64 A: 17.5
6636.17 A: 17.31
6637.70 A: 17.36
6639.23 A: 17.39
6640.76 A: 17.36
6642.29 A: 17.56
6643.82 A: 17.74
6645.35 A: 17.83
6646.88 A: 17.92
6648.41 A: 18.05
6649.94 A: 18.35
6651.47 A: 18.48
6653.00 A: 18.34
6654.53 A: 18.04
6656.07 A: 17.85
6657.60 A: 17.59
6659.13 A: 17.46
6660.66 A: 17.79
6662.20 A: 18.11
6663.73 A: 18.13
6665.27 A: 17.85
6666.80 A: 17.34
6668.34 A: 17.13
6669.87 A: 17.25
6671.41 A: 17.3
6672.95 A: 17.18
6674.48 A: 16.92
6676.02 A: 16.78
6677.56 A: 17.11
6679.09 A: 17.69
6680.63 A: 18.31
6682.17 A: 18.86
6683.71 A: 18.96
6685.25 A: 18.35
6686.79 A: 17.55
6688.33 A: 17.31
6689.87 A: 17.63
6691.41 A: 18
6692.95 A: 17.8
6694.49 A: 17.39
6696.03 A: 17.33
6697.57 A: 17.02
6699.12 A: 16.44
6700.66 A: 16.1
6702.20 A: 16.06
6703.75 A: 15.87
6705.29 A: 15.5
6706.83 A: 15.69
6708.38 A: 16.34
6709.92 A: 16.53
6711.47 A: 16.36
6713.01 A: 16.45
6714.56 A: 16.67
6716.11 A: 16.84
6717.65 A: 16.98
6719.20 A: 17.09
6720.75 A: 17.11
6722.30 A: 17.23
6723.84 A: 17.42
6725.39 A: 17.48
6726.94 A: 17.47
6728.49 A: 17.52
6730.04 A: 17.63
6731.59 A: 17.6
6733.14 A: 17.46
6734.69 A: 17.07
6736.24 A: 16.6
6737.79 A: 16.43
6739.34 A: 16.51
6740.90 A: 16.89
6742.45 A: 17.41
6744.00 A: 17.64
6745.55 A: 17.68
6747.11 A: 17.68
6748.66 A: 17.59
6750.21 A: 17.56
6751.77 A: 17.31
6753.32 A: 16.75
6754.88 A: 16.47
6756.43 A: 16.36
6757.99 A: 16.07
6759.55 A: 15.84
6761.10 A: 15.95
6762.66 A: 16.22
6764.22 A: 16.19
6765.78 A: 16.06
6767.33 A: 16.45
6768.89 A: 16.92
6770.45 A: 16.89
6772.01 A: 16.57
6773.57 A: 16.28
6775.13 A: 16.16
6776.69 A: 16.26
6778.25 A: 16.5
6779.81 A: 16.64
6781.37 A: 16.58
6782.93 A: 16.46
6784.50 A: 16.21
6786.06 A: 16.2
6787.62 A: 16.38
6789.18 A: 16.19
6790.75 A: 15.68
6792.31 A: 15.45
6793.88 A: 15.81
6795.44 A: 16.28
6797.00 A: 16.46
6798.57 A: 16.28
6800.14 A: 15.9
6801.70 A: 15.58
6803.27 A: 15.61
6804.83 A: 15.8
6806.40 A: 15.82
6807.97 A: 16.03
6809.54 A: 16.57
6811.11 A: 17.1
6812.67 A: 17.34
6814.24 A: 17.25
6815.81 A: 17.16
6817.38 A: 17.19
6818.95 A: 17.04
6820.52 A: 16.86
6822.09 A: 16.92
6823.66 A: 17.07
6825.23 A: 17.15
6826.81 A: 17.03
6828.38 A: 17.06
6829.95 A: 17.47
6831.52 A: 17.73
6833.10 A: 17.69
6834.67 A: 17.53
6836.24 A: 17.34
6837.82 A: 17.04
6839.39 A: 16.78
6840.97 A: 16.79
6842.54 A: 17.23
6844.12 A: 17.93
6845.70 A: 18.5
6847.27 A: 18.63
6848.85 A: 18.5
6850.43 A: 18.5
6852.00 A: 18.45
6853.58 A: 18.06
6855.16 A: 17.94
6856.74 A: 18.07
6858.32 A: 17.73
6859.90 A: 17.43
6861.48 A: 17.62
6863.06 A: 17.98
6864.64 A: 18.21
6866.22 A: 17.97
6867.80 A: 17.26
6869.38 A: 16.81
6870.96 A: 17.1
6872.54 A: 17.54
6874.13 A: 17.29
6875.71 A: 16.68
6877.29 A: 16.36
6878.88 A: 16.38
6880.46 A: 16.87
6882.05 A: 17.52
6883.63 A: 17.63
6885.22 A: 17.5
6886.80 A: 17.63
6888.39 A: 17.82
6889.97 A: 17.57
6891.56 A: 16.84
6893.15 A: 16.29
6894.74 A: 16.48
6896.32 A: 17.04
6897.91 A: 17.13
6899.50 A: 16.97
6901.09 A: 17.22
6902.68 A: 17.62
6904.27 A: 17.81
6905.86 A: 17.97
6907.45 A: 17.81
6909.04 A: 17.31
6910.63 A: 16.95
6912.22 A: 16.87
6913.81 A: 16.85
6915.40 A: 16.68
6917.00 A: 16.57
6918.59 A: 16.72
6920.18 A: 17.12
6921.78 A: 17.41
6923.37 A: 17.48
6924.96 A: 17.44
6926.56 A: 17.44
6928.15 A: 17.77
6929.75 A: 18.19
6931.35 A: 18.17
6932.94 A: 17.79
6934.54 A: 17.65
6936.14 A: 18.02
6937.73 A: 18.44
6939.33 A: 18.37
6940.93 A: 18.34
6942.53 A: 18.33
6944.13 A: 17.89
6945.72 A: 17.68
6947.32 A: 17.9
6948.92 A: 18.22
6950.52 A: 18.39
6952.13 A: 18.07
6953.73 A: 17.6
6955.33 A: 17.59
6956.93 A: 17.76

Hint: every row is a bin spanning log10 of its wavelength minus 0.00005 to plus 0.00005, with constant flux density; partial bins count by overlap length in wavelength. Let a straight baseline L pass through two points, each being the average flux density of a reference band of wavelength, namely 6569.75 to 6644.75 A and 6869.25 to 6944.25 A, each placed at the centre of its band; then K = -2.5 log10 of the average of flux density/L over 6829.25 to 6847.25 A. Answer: 0.005 mag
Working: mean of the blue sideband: 18.3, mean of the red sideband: 17.4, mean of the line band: 17.5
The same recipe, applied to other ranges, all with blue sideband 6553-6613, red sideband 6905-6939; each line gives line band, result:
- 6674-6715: 0.07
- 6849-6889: 0.01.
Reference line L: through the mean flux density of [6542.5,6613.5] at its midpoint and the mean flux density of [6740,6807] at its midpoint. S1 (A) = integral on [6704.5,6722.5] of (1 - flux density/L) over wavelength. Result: 0.55 A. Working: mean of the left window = 18.5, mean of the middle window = 16.5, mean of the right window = 16.4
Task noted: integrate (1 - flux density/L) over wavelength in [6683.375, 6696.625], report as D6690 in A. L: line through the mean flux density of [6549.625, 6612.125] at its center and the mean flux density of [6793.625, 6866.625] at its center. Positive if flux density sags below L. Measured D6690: 0.14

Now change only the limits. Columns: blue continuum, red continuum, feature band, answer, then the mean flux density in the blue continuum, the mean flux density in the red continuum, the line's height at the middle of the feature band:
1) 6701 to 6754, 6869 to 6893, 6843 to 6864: -1.2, 16.9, 17.1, 17.1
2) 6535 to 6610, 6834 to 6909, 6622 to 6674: 1.2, 18.4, 17.5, 18.2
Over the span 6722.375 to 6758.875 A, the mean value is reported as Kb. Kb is 17.2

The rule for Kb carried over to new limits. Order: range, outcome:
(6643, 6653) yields 18.1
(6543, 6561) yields 18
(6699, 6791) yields 16.7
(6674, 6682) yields 17.5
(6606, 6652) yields 18.1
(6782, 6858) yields 17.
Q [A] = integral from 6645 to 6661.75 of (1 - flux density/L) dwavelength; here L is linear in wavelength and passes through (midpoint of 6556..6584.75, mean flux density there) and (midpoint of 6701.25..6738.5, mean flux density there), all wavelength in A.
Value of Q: -0.3 A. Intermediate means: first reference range 18.8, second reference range 16.8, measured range 18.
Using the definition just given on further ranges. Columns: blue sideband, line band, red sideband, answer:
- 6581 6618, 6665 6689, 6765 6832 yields 0.2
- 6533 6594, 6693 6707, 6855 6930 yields 1.1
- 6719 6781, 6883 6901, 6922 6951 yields 0.5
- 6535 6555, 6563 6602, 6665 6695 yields -2.1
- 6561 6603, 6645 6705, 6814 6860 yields 2.2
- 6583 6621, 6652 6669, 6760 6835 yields 0.2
